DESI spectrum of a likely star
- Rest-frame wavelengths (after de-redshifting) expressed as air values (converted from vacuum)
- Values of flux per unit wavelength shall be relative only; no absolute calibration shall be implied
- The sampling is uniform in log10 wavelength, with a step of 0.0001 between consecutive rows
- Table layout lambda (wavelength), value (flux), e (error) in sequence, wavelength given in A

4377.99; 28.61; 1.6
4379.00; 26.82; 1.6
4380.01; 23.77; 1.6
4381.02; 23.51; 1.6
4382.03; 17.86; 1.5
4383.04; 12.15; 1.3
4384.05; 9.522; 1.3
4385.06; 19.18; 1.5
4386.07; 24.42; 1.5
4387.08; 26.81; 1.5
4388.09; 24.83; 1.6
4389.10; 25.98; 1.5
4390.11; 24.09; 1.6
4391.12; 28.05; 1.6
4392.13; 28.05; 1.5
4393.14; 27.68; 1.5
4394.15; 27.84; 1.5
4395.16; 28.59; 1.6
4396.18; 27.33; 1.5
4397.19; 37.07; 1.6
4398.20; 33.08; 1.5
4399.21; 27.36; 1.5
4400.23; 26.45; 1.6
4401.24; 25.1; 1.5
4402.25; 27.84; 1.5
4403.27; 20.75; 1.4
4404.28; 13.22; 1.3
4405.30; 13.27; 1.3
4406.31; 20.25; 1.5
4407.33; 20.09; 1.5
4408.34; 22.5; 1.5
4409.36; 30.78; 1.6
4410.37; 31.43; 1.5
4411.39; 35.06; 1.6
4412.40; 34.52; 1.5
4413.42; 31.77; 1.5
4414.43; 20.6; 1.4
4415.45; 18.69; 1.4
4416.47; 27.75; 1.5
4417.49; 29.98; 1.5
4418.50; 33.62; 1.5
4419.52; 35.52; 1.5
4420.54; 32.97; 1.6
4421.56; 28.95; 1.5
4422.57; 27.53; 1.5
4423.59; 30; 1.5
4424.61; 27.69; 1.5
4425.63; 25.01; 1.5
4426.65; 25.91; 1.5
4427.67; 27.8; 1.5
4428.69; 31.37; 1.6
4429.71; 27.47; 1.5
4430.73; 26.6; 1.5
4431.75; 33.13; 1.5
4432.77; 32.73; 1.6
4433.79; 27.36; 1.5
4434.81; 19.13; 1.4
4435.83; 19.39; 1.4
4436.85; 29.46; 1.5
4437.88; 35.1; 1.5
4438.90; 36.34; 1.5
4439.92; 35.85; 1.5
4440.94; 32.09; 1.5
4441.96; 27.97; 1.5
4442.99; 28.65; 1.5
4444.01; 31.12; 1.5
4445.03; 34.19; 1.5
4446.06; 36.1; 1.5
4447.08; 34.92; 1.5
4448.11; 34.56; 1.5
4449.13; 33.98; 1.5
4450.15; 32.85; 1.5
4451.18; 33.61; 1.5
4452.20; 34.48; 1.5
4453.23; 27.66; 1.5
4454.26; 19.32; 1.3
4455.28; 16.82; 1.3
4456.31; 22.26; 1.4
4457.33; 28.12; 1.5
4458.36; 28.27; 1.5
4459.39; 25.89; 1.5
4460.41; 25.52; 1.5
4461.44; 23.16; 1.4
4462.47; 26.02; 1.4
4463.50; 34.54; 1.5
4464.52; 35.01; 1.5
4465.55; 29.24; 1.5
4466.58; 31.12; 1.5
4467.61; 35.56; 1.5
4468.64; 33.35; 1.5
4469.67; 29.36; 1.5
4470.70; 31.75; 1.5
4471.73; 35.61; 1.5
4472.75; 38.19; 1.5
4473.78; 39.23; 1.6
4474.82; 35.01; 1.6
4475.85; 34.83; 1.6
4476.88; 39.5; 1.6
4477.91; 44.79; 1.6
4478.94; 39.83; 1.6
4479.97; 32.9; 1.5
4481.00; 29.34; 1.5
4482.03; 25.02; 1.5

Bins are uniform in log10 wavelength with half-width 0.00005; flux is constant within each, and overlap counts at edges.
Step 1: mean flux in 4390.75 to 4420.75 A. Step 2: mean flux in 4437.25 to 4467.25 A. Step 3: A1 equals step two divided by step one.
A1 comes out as 1.1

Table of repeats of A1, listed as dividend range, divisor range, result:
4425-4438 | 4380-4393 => 1.23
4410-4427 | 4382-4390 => 1.43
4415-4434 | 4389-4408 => 1.14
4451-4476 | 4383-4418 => 1.18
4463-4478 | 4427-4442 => 1.18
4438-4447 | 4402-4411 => 1.49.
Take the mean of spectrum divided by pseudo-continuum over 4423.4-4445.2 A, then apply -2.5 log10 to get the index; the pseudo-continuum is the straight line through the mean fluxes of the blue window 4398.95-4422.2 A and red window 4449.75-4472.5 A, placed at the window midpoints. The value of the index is -0.06 mag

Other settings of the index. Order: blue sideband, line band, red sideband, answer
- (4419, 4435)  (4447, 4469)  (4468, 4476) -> 0.13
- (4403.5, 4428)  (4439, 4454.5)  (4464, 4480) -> -0.02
